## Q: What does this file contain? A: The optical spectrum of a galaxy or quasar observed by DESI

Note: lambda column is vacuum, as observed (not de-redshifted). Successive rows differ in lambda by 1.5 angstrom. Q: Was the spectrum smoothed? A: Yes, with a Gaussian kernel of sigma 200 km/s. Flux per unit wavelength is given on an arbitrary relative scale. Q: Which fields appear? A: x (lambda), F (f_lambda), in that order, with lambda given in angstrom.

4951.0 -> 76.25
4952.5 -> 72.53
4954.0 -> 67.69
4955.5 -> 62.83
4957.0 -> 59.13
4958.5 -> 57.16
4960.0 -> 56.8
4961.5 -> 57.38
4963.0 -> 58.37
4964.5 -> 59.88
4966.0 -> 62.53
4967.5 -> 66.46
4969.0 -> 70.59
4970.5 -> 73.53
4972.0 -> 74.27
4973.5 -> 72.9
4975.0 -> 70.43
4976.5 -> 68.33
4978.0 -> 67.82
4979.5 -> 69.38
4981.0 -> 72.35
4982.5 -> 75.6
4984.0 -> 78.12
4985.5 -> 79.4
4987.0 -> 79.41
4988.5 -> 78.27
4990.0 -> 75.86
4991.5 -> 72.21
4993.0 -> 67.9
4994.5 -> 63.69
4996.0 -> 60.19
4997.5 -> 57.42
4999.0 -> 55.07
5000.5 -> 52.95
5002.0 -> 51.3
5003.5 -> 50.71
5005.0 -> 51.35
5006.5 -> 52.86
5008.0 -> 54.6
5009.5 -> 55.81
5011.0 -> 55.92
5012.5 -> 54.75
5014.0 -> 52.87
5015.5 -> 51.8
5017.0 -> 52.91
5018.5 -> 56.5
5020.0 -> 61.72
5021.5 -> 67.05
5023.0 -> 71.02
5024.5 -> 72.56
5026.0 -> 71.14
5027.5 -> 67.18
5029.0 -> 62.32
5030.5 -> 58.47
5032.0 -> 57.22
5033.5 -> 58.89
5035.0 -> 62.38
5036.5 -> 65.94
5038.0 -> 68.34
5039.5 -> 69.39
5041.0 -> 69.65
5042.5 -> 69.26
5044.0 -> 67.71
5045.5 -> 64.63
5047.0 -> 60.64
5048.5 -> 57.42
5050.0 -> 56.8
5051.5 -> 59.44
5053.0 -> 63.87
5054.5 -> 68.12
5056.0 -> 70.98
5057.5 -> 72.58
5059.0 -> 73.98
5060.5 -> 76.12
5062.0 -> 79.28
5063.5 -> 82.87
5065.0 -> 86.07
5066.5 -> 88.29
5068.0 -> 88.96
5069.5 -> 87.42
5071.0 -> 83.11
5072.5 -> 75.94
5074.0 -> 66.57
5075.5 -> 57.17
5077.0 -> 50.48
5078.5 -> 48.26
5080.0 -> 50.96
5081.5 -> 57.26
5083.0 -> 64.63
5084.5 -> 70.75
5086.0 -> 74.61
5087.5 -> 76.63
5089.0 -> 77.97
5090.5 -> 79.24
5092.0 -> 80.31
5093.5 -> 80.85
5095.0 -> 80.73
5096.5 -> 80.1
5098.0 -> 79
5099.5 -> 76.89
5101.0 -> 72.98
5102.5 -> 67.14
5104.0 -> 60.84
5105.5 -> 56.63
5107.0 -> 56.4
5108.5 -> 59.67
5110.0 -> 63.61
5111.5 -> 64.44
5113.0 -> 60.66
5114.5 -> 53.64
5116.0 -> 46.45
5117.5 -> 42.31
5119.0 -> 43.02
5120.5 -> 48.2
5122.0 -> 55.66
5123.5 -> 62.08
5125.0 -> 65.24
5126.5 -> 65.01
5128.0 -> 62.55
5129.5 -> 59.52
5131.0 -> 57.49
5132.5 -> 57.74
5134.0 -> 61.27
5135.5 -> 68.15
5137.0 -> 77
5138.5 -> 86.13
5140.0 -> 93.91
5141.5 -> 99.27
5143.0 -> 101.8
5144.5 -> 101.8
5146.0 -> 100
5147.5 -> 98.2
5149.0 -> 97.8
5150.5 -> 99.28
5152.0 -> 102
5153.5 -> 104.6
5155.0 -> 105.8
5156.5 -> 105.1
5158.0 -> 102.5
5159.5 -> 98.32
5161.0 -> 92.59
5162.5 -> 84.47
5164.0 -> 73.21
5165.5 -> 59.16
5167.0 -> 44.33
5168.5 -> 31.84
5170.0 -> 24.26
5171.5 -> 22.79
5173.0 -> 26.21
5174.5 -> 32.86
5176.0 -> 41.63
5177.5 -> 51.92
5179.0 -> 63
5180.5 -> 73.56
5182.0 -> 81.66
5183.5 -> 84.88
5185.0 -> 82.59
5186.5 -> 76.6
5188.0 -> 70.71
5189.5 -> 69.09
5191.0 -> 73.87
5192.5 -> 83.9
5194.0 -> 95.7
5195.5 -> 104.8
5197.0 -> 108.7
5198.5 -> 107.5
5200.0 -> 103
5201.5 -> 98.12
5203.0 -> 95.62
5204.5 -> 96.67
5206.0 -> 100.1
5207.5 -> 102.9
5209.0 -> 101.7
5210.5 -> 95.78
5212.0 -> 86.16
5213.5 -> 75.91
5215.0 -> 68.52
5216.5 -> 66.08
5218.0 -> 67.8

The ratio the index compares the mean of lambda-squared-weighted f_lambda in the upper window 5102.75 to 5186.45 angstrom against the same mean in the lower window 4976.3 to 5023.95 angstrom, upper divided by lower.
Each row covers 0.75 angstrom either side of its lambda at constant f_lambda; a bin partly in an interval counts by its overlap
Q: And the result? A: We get 1.17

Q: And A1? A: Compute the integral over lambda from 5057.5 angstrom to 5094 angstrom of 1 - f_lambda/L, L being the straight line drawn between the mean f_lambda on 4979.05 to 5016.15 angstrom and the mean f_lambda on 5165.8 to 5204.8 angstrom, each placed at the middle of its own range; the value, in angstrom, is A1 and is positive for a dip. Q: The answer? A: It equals -4.0 angstrom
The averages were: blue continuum 62.8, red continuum 70.6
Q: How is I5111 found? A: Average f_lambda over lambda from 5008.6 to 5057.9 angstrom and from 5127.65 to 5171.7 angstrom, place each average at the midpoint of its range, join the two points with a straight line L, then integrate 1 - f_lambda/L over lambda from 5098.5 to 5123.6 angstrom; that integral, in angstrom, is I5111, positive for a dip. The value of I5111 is 5.3 angstrom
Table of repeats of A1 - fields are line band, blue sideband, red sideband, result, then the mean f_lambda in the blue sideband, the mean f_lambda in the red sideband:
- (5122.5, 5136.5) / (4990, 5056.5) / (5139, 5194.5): 2.0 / 61.3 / 77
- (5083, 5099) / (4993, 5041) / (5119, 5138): -4.4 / 59.8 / 61.2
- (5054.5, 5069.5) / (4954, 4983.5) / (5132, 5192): -1.9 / 66.2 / 75.7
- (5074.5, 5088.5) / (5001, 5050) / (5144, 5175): 1.2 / 60.7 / 76.7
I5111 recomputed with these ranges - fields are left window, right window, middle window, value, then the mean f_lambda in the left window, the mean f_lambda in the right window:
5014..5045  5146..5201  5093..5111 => 0.34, 63.8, 77.6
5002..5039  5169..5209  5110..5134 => 4.45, 59.7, 76.1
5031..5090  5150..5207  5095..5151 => 2.72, 68.7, 78.3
